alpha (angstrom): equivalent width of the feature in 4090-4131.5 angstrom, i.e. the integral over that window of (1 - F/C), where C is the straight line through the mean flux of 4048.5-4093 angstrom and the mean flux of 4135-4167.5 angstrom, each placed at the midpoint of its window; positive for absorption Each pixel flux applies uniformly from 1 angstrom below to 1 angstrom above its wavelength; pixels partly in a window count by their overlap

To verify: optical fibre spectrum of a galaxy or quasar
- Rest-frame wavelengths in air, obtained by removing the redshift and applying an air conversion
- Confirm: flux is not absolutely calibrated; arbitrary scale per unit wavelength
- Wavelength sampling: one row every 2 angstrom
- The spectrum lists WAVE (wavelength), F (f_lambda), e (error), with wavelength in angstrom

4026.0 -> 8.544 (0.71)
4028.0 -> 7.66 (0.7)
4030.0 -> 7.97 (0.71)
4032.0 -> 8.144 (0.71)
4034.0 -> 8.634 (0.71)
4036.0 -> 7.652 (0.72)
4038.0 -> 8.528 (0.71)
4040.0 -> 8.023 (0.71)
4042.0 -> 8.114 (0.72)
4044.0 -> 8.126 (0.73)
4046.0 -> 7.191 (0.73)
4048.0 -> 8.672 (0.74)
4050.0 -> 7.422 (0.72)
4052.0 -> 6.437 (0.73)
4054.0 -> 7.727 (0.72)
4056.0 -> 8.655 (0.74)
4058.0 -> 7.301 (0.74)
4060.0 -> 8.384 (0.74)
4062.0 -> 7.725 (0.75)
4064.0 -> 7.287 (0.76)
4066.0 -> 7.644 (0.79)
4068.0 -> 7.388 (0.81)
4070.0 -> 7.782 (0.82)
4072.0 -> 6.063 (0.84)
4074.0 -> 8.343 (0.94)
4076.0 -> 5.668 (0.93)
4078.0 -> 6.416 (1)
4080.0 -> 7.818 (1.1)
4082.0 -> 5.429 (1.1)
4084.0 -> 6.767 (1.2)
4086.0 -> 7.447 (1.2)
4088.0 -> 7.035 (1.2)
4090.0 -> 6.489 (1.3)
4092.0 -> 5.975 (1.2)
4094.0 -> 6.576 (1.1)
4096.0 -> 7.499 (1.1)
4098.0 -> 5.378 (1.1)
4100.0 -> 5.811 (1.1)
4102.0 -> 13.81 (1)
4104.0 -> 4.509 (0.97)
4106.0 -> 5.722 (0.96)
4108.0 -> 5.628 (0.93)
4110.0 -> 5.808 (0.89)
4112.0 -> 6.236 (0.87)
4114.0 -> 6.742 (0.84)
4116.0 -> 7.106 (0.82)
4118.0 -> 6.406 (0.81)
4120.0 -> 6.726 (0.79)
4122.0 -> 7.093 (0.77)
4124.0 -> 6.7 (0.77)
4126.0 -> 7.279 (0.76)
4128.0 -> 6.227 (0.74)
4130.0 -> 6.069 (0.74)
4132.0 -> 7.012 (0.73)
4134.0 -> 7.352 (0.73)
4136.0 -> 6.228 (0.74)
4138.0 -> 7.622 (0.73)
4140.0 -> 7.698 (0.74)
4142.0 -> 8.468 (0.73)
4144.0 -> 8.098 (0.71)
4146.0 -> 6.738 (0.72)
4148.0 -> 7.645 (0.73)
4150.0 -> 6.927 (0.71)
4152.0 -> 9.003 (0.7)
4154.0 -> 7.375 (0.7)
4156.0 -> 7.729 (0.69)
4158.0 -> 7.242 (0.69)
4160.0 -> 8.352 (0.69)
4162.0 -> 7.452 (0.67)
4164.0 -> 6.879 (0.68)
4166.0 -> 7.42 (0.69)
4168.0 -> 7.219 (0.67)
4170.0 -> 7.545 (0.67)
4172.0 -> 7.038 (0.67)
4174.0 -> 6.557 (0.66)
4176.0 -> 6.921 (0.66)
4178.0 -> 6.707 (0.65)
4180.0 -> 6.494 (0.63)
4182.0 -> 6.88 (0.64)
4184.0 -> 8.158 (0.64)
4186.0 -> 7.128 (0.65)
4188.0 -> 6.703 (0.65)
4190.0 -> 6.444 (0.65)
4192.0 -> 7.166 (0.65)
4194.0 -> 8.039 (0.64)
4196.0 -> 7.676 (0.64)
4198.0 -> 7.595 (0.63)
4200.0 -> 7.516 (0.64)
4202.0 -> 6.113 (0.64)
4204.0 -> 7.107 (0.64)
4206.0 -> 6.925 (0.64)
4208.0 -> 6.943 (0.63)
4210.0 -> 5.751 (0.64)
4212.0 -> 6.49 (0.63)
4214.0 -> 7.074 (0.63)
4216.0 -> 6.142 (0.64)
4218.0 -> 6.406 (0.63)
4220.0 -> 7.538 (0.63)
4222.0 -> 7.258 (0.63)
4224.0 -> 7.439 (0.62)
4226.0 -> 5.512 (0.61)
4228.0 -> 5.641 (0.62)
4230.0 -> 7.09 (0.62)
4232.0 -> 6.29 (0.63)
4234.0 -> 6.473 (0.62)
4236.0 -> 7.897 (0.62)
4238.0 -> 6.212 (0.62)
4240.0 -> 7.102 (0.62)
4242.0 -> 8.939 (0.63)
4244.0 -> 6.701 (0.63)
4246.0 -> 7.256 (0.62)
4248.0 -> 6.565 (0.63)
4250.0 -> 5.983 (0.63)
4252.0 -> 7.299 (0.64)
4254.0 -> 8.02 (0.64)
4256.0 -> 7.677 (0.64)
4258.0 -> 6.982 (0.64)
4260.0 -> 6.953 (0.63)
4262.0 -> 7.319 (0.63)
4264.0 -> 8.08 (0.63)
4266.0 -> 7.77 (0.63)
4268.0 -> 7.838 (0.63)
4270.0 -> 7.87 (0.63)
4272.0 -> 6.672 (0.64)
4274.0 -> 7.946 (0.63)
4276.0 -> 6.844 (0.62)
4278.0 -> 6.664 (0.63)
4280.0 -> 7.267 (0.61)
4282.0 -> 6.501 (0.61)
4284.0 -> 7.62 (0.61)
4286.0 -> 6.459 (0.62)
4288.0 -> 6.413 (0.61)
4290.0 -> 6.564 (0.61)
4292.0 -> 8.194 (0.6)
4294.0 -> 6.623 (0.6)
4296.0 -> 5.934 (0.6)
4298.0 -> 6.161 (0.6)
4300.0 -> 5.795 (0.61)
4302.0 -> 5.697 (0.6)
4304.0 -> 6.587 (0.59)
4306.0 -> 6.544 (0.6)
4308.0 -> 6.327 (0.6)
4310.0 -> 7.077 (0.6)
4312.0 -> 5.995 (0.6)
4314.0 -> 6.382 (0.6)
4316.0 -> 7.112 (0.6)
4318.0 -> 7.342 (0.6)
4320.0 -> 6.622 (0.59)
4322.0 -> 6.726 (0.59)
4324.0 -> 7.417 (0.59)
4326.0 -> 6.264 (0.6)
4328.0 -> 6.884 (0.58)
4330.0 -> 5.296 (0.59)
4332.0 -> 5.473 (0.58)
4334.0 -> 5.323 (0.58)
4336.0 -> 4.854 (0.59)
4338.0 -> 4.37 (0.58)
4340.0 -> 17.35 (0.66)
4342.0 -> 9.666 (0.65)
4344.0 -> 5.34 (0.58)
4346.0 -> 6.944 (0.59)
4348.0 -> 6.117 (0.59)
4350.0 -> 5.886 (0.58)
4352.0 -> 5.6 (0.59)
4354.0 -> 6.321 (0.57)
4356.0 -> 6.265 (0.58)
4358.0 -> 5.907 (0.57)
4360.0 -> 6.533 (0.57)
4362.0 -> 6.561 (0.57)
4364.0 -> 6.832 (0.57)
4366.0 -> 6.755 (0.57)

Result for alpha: 3.9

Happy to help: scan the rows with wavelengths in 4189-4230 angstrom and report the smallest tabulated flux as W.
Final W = 5.512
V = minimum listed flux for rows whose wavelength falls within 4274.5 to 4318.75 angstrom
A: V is 5.697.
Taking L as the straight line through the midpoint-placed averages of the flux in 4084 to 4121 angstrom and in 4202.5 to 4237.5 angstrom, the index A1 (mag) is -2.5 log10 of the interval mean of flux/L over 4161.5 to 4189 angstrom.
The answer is -0.06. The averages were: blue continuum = 6.72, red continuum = 6.69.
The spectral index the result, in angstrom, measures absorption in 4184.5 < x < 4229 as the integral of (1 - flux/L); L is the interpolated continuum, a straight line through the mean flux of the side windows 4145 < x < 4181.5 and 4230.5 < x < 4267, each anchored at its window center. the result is 2.3 angstrom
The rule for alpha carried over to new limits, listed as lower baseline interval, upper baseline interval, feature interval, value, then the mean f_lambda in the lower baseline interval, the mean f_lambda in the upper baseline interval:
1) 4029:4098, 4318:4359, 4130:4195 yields -1.3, 7.39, 6.75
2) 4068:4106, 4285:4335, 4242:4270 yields -3.4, 6.91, 6.45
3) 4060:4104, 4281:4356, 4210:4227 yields 0.5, 7.13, 6.69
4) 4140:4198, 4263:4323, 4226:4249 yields 0.7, 7.37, 6.85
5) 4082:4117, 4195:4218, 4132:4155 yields -2.7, 6.7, 6.83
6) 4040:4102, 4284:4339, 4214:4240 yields -0.1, 7.27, 6.34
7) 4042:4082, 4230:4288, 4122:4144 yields 0.7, 7.44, 7.17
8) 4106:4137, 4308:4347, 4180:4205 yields -1.8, 6.55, 6.95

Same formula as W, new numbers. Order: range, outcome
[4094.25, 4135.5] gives 4.509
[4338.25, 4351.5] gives 5.34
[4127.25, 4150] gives 6.069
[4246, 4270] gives 5.983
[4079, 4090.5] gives 5.429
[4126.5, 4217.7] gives 5.751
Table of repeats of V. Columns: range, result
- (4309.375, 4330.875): 5.296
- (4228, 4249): 5.641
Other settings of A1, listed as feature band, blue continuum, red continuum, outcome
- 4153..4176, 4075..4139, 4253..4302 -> -0.08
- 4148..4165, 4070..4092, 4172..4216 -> -0.11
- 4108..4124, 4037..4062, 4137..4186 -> 0.16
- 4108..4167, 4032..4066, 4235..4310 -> 0.06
